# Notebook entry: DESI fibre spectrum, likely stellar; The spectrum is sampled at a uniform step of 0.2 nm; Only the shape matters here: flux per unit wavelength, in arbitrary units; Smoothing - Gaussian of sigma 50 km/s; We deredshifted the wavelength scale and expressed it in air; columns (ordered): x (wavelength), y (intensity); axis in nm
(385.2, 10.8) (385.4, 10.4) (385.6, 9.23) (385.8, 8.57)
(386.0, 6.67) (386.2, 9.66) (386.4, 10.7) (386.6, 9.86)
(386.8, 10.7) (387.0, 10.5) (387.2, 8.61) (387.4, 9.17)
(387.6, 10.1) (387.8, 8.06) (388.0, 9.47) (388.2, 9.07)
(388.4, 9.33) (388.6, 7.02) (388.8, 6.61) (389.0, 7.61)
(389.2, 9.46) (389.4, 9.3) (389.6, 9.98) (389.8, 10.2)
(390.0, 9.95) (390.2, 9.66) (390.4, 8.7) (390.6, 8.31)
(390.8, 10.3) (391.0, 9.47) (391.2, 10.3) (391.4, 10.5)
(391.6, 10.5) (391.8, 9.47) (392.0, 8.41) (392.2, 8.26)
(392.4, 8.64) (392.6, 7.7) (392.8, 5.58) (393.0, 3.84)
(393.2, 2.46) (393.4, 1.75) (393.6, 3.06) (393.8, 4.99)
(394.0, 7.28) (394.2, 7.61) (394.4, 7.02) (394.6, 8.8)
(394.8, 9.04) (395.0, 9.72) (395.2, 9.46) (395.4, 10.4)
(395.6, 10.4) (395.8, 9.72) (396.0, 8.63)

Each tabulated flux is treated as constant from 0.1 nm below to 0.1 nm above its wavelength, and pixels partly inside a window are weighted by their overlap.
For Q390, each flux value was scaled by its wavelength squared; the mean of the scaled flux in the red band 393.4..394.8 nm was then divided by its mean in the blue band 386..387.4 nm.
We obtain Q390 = 0.7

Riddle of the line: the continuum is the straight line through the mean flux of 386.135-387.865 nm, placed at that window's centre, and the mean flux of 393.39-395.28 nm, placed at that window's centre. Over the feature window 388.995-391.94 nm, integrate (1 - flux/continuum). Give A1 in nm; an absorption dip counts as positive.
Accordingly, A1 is -0.40 nm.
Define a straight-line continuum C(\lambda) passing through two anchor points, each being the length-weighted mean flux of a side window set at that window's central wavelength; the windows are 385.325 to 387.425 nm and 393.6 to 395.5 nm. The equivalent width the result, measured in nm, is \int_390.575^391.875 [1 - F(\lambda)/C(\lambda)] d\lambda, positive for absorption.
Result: -0.20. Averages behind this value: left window 9.46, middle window 9.93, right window 7.98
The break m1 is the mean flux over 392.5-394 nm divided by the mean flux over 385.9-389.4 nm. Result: 0.49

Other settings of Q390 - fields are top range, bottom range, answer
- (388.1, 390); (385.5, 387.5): 0.95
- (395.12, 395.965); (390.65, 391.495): 1.01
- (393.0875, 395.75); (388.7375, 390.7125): 0.81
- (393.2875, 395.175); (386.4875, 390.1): 0.75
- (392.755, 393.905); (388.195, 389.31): 0.45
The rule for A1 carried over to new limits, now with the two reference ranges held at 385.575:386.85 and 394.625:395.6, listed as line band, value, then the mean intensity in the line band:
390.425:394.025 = 0.84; 7.3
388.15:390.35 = 0.12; 8.92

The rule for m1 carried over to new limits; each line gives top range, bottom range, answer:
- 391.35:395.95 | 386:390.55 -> 0.82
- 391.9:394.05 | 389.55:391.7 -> 0.57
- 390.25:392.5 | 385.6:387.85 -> 1.00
